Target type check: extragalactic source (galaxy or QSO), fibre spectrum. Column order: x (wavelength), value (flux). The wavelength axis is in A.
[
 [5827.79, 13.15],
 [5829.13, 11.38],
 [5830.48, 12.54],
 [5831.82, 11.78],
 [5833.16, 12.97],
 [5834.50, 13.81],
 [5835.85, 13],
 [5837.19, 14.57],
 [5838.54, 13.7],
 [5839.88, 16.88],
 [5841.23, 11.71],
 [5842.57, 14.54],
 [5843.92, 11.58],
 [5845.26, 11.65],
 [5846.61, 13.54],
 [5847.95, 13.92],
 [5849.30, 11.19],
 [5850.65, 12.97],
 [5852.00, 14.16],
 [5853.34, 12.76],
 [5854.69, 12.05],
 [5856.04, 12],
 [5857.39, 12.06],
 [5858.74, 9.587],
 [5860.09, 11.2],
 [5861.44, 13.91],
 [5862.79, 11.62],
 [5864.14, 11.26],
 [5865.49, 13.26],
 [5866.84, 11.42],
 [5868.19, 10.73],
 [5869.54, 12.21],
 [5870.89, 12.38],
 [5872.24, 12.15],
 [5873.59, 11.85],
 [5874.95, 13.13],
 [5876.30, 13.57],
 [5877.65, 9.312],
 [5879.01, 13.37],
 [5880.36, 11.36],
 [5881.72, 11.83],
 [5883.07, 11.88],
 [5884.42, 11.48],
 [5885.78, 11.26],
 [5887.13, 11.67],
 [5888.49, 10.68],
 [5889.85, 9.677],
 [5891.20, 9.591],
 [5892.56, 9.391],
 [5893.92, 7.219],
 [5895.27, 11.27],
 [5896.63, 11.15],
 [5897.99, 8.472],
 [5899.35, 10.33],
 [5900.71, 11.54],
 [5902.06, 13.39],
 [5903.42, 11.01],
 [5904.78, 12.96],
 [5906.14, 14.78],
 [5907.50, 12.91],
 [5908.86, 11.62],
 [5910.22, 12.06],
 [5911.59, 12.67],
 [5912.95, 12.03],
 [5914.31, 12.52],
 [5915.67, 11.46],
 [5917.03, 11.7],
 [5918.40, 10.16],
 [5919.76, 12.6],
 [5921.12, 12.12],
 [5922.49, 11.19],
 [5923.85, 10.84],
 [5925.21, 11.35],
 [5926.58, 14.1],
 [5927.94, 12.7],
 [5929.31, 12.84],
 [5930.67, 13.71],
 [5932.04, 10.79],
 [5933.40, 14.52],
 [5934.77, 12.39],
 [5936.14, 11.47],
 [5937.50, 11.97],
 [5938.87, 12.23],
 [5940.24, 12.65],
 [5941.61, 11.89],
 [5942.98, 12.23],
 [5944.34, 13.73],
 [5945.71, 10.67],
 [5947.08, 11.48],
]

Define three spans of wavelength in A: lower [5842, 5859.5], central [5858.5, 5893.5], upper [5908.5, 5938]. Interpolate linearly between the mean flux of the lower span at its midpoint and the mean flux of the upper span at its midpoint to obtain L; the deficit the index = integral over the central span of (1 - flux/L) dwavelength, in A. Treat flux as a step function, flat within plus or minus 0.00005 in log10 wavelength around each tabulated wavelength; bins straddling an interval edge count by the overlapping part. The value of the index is 2.31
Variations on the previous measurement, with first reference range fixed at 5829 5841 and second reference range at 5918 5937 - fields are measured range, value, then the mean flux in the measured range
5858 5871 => 1.3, 11.7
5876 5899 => 3.7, 10.7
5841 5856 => 0.6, 12.7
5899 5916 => 0.3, 12.3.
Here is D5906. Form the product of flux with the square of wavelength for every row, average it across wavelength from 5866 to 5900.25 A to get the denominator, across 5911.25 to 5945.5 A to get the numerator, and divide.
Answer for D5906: 1.1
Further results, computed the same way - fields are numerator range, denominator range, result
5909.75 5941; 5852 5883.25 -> 1.03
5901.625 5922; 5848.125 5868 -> 1.03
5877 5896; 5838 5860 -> 0.85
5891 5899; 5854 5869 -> 0.82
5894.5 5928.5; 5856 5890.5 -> 1.03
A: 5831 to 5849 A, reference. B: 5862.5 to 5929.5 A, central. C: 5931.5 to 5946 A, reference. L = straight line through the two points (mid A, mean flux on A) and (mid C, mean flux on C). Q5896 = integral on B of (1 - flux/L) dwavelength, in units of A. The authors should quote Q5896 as 5.8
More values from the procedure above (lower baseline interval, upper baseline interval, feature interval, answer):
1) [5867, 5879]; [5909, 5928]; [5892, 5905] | 1.5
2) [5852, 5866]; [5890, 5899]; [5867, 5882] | -1.4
